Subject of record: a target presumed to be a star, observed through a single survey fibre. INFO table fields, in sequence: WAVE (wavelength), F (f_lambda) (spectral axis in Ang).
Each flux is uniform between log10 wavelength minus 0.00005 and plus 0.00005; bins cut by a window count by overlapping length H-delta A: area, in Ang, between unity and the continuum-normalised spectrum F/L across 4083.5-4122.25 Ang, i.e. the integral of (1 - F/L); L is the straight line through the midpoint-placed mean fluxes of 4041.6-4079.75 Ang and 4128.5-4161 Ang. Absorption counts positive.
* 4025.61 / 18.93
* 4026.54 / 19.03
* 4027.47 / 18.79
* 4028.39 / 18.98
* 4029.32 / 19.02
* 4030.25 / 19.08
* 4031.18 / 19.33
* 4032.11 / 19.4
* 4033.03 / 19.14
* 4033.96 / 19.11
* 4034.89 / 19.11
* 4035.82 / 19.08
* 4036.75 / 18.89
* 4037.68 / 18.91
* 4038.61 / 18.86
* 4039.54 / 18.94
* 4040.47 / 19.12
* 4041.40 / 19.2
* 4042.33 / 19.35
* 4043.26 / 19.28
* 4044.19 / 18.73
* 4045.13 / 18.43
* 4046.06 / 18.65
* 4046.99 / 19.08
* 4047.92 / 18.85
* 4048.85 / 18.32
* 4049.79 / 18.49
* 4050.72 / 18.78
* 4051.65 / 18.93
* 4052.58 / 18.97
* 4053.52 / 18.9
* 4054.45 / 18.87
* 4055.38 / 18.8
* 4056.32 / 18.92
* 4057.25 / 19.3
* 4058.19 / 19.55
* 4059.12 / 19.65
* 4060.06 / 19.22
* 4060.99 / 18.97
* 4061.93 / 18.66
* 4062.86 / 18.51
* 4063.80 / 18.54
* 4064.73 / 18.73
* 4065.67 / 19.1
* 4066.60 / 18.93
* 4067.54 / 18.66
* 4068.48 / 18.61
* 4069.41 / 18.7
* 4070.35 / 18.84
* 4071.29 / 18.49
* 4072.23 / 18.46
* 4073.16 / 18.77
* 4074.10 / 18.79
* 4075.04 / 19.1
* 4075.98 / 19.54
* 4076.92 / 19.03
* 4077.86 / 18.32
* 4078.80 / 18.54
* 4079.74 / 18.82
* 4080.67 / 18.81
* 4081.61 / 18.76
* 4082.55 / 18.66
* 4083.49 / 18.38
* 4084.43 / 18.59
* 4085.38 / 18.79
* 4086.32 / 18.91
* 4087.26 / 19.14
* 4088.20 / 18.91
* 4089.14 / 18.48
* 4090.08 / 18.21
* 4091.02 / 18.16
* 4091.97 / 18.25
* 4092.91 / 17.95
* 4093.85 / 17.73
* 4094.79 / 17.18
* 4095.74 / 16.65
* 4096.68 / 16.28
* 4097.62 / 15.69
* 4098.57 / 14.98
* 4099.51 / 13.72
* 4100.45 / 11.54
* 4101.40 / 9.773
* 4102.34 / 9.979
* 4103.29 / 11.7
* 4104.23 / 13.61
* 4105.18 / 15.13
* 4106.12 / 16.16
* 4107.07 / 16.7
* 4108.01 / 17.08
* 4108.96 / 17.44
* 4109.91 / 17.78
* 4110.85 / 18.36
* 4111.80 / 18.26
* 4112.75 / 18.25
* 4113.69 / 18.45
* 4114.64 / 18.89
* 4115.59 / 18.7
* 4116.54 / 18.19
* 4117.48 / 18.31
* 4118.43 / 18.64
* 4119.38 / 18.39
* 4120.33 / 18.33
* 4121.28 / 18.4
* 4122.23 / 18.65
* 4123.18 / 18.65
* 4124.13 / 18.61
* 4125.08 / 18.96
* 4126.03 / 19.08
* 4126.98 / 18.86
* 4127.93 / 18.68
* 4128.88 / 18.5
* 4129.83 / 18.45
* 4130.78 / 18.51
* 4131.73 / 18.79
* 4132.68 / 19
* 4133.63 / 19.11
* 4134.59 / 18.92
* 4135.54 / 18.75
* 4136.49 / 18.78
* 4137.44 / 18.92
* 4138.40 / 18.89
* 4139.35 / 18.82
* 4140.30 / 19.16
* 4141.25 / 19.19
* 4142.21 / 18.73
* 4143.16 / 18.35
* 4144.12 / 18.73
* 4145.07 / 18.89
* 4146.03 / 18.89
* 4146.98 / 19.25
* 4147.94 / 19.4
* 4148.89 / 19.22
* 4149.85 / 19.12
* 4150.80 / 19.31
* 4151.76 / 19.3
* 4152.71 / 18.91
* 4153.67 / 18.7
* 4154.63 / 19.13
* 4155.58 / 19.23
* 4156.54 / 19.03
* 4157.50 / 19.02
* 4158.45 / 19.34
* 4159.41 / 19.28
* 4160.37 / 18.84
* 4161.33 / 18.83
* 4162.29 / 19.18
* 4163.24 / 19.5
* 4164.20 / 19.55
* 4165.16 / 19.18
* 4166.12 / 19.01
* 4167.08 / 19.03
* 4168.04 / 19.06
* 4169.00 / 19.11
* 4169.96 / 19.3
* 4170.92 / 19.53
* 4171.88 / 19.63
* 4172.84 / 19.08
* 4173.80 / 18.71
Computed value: 4.0 Ang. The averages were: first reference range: 18.9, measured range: 16.9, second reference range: 19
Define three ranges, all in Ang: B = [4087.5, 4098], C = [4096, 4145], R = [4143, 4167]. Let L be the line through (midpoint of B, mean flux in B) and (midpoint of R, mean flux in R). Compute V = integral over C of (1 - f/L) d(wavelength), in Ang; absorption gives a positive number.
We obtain 2.3 Ang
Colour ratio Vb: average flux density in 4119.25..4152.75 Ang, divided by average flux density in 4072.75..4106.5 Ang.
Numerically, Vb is 1.1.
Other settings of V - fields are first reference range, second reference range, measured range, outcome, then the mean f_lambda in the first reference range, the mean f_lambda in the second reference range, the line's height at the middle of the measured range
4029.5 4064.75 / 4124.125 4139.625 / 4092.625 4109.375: 3.51 Ang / 19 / 18.8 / 18.9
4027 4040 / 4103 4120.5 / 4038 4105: 0.91 Ang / 19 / 17.3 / 18.2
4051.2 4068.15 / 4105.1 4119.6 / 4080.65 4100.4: 0.81 Ang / 19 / 17.9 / 18.3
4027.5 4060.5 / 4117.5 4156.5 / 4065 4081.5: 0.14 Ang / 19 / 18.8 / 19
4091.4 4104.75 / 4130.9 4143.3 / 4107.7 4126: -1.84 Ang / 14.7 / 18.9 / 16.7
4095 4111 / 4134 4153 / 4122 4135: -1.00 Ang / 14.8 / 19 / 17.4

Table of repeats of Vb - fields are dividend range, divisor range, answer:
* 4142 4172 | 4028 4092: 1.01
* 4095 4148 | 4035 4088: 0.93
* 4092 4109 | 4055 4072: 0.79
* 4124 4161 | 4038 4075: 1.00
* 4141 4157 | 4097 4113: 1.26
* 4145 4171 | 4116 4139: 1.02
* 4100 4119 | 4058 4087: 0.86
